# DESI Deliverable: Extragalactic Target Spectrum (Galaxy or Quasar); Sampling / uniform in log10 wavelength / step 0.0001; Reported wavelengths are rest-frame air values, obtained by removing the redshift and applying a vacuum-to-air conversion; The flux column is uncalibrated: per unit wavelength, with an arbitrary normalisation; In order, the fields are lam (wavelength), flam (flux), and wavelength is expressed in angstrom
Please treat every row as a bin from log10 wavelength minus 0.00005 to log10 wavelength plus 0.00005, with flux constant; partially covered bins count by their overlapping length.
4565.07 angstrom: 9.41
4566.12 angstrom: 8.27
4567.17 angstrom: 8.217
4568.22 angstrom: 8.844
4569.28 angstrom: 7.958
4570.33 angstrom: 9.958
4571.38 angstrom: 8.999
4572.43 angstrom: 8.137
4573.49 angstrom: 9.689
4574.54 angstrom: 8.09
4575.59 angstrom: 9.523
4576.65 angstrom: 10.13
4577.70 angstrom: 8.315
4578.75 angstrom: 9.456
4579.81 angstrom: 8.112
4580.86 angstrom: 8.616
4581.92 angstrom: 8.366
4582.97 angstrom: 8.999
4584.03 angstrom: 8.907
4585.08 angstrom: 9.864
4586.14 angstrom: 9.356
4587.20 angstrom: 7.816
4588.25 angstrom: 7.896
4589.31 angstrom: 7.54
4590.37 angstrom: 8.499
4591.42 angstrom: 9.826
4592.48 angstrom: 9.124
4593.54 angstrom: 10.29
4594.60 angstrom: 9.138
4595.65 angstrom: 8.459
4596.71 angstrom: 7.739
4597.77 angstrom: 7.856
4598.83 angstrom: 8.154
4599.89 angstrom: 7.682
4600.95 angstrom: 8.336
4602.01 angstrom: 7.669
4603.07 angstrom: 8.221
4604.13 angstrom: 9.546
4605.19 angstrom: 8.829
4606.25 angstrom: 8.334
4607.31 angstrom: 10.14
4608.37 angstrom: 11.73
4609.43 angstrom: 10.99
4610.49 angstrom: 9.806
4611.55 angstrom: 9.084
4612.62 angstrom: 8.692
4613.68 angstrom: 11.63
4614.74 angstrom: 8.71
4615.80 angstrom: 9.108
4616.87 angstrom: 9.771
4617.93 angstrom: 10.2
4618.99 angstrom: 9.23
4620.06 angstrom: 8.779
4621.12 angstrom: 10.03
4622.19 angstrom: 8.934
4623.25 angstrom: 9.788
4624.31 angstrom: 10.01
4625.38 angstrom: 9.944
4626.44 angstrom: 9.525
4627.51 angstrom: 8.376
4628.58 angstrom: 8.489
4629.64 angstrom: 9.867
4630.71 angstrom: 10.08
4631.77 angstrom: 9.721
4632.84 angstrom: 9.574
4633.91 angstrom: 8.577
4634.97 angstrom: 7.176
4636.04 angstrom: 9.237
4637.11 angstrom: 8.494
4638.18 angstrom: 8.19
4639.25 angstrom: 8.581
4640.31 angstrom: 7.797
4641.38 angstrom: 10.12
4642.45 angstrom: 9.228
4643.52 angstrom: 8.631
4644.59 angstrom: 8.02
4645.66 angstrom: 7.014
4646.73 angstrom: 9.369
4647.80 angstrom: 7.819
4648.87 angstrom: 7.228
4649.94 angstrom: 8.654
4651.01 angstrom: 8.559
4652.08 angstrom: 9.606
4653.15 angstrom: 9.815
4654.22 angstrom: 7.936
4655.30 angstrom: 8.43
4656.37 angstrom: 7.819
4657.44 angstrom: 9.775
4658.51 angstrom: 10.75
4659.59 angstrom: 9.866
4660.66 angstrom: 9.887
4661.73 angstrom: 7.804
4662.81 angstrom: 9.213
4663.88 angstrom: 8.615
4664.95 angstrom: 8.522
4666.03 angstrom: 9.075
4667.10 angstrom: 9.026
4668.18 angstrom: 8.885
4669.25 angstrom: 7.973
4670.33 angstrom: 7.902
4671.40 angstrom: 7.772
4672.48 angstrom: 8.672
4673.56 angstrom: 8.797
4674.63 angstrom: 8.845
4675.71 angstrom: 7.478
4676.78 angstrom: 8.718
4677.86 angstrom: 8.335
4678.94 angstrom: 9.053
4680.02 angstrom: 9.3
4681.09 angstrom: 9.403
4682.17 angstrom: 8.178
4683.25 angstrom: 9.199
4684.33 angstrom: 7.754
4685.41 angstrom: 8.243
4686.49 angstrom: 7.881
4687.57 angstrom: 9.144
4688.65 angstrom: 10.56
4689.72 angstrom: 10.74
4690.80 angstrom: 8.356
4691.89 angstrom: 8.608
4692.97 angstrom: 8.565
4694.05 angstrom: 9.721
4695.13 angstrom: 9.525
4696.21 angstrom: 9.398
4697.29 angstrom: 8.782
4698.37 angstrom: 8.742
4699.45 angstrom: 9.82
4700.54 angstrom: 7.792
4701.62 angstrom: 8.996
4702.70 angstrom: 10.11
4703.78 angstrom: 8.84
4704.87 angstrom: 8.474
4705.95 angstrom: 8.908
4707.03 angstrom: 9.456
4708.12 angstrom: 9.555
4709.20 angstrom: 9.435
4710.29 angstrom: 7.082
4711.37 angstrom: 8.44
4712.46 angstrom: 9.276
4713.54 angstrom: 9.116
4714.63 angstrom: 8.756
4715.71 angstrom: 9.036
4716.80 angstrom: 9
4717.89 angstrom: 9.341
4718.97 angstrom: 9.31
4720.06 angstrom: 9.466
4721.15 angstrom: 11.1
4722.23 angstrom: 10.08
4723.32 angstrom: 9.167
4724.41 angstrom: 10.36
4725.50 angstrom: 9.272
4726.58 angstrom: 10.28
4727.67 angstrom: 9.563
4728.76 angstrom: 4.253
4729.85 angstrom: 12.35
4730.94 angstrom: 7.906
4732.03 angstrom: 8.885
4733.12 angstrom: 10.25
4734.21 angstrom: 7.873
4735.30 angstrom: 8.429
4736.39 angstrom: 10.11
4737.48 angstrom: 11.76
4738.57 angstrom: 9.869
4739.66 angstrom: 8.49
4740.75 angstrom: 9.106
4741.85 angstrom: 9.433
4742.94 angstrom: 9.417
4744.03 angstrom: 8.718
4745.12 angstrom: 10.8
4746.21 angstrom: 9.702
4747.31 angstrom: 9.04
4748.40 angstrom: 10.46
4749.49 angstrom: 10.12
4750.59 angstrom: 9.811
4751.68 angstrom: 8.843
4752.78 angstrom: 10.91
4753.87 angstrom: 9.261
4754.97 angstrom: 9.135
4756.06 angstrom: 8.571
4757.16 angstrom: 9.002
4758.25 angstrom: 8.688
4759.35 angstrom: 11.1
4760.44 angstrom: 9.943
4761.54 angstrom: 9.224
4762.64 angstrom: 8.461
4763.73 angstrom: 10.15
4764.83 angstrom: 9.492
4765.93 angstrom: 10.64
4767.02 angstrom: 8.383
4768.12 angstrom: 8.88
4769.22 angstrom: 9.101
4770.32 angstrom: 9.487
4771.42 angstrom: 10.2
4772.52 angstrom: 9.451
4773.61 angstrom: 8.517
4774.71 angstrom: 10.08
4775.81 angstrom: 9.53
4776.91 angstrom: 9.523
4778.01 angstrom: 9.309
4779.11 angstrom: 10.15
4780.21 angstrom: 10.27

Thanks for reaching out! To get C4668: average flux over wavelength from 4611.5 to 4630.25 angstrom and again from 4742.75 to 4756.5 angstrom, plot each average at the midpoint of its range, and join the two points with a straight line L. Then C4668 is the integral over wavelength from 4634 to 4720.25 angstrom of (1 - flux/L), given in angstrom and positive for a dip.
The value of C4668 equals 6.5 angstrom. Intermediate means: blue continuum 9.46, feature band 8.81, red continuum 9.61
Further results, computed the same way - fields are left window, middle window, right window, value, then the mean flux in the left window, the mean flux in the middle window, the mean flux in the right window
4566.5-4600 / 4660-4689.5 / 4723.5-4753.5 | 1.5 angstrom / 8.75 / 8.71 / 9.48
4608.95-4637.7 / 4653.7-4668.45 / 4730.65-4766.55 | 0.7 angstrom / 9.39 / 8.97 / 9.51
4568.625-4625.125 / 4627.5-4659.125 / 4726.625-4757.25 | 1.3 angstrom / 9.06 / 8.77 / 9.38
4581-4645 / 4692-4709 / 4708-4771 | 0.3 angstrom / 9.04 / 9.11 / 9.37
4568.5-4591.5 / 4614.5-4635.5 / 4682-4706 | -1.0 angstrom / 8.8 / 9.3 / 8.98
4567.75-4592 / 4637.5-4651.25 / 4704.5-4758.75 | 1.0 angstrom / 8.82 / 8.4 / 9.32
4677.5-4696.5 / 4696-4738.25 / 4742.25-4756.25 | 0.5 angstrom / 9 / 9.2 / 9.63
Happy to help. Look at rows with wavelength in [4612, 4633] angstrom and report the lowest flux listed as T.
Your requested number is 8.376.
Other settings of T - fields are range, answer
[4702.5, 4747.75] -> 4.253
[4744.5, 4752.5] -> 8.843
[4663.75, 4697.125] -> 7.478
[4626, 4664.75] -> 7.014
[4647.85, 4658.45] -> 7.228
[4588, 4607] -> 7.54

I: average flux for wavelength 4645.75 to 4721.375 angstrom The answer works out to 8.89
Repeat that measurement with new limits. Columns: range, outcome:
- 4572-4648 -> 8.99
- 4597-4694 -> 8.93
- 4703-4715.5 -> 8.88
